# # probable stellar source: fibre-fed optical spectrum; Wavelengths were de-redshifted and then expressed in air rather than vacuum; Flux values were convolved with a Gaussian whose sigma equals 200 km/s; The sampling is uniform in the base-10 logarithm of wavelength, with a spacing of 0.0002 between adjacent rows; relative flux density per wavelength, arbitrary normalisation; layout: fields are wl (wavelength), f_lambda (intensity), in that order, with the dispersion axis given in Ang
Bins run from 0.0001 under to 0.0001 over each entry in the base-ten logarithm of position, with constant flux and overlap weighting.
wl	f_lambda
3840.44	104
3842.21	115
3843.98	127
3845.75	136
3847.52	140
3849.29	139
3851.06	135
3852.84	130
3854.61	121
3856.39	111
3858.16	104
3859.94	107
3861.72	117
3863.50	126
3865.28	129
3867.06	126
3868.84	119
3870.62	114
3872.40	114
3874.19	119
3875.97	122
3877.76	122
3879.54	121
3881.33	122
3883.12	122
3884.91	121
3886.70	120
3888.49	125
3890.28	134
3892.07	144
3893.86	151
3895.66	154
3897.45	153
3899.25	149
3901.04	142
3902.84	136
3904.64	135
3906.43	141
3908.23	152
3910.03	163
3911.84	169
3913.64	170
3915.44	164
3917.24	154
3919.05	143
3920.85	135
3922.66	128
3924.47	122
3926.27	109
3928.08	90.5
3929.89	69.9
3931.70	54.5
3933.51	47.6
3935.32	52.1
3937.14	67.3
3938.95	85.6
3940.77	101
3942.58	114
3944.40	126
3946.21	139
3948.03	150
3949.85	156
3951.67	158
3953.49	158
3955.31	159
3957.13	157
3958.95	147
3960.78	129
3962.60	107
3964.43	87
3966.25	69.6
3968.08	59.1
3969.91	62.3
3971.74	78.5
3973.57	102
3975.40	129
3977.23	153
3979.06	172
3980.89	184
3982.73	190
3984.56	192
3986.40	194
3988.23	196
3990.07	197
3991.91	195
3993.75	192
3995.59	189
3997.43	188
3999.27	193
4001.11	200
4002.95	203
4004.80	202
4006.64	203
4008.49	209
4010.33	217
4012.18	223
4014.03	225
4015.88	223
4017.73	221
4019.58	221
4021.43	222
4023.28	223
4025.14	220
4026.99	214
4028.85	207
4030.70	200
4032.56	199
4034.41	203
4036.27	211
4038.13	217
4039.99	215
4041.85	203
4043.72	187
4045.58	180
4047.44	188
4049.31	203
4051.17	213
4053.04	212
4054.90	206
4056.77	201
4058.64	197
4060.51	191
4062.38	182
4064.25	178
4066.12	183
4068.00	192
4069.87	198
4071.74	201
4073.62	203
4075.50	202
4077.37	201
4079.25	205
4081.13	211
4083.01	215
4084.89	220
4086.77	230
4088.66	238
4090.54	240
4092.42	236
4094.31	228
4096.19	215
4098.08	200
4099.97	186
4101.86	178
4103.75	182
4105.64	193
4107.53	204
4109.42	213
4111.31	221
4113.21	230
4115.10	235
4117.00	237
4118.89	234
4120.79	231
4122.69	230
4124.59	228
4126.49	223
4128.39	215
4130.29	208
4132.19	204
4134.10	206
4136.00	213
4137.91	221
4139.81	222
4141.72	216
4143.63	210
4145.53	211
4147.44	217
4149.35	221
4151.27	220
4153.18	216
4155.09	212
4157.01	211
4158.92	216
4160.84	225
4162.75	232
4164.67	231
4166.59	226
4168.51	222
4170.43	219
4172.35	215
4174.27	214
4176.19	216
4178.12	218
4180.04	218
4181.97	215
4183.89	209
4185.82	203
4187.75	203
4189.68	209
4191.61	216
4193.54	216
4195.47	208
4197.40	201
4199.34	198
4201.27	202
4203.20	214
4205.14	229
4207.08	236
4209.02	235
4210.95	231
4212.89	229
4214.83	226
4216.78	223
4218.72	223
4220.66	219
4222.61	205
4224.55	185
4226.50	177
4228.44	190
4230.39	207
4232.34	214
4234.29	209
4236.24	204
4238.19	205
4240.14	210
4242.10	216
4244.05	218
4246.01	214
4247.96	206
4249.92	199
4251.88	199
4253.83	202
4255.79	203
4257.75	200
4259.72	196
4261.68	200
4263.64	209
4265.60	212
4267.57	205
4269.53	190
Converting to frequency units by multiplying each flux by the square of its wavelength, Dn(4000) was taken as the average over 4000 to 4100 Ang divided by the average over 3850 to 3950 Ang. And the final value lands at 1.81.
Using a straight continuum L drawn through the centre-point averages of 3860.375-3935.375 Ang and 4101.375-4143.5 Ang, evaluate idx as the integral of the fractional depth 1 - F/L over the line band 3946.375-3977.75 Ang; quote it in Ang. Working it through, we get 6.3 Ang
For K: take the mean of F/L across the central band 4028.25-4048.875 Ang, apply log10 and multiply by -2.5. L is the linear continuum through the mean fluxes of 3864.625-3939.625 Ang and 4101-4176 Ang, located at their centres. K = -0.133 mag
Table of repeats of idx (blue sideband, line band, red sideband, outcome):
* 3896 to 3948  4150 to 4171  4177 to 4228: -2.2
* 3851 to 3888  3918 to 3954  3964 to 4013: 8.9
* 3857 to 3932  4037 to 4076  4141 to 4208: -4.0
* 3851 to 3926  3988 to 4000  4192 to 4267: -2.8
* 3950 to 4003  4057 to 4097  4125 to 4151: -3.4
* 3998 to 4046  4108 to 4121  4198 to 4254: -1.1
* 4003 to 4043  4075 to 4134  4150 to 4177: 0.3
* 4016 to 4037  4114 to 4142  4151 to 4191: -0.8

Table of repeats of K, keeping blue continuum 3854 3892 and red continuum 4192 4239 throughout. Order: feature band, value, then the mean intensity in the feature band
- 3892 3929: -0.103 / 143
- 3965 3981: 0.338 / 108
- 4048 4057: -0.223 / 207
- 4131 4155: -0.117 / 215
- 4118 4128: -0.215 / 228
